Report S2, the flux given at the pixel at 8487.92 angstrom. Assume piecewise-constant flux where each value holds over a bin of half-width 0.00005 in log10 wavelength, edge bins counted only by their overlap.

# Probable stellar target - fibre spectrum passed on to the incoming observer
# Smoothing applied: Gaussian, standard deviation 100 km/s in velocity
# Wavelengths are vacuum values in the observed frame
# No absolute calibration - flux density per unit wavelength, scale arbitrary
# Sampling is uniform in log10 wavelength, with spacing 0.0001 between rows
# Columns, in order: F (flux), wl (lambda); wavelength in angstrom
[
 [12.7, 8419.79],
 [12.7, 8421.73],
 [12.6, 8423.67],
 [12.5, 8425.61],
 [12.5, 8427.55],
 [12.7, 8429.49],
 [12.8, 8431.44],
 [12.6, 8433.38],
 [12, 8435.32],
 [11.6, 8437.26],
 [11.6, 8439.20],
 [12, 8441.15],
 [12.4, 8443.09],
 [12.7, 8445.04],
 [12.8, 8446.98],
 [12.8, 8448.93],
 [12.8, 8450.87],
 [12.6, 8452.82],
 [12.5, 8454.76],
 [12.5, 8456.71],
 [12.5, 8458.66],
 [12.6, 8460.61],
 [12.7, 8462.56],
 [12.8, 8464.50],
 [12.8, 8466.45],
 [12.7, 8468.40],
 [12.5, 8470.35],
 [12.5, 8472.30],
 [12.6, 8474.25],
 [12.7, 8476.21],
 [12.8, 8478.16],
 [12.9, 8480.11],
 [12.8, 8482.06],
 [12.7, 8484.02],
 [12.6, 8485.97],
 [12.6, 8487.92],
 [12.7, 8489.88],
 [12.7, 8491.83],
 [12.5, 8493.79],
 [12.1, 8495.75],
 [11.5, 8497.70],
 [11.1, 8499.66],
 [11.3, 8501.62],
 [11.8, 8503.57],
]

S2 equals 12.6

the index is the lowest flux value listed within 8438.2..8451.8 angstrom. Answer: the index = 11.6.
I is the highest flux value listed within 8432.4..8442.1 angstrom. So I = 12.6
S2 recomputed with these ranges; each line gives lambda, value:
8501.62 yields 11.3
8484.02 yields 12.7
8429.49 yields 12.7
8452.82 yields 12.6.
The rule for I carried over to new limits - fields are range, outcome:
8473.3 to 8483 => 12.9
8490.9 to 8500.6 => 12.7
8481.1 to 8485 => 12.8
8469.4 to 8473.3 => 12.5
